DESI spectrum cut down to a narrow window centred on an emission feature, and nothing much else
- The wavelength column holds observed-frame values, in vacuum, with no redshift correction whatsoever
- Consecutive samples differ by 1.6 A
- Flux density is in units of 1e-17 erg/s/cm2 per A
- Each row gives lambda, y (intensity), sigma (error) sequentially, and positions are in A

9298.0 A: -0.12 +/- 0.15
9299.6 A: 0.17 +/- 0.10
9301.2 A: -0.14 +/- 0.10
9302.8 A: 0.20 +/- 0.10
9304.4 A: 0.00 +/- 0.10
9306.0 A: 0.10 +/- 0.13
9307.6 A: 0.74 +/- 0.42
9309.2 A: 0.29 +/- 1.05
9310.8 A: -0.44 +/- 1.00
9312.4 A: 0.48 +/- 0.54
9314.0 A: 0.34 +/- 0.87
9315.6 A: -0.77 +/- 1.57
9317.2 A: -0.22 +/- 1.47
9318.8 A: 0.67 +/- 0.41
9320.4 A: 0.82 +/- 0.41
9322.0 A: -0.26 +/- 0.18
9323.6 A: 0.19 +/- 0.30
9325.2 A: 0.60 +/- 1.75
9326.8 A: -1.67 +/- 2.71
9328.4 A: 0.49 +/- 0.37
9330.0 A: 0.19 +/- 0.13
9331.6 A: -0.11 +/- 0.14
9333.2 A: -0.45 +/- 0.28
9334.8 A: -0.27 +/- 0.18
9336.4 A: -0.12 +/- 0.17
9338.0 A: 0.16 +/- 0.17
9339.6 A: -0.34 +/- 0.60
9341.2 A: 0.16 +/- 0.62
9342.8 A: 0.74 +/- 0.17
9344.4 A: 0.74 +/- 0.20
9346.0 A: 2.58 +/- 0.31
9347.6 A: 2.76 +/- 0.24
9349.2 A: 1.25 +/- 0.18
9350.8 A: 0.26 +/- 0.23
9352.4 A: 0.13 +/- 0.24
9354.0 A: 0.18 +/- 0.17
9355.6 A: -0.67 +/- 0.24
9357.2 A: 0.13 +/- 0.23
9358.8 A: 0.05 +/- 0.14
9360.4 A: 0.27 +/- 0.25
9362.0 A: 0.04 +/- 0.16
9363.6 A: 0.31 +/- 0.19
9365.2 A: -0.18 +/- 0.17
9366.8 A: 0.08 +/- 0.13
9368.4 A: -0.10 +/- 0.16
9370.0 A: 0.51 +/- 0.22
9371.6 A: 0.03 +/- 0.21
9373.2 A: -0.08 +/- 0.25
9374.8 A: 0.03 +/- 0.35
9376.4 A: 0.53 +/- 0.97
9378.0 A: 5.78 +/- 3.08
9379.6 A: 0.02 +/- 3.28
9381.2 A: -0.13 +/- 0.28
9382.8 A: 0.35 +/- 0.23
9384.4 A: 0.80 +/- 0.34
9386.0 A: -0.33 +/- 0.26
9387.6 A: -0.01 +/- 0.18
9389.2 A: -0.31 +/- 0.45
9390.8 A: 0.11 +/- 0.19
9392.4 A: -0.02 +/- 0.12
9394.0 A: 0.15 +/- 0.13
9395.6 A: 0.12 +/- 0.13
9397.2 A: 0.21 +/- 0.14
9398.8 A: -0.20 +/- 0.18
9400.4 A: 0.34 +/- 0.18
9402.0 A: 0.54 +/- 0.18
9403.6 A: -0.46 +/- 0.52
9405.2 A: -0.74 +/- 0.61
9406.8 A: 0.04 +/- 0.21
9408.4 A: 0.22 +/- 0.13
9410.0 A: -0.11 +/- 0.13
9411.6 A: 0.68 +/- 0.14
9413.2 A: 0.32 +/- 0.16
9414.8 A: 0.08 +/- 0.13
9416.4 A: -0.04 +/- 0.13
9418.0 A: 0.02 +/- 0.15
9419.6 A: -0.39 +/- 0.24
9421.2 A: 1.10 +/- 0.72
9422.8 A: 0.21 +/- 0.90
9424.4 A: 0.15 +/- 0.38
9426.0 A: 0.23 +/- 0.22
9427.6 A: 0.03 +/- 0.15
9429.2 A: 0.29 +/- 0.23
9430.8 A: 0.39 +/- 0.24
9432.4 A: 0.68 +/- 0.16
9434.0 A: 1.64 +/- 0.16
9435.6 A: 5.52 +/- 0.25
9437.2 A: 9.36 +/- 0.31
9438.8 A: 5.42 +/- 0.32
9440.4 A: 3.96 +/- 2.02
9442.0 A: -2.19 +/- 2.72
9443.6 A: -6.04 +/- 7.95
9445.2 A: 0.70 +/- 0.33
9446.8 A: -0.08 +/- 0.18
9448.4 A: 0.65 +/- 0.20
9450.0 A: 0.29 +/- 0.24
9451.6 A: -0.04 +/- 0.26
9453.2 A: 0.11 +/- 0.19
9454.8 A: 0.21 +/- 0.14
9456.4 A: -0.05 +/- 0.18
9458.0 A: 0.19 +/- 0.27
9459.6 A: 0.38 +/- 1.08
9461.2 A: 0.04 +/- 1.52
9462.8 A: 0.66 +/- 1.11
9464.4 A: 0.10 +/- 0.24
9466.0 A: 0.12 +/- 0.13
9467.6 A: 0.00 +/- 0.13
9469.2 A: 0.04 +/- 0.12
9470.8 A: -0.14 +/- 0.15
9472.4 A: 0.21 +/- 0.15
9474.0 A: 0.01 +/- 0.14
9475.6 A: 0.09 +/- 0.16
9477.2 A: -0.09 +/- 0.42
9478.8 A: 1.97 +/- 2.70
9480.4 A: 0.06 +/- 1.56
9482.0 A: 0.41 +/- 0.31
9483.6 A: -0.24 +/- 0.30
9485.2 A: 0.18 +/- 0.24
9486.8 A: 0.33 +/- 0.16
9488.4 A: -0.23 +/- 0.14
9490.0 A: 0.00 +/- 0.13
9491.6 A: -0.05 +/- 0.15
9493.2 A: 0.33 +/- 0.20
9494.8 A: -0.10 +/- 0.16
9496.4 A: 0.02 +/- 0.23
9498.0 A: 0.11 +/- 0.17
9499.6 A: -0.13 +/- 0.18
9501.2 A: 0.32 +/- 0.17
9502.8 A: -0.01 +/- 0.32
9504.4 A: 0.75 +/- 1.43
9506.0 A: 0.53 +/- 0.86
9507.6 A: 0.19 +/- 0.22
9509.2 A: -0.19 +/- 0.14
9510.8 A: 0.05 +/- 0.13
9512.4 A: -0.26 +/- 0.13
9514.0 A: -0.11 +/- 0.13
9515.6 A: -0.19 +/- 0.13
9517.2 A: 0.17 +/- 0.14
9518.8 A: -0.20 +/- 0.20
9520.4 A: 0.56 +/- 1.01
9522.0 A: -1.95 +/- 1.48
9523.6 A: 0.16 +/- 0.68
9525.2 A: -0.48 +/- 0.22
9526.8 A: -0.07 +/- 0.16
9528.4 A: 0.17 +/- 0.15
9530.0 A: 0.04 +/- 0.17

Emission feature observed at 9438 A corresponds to [O III]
